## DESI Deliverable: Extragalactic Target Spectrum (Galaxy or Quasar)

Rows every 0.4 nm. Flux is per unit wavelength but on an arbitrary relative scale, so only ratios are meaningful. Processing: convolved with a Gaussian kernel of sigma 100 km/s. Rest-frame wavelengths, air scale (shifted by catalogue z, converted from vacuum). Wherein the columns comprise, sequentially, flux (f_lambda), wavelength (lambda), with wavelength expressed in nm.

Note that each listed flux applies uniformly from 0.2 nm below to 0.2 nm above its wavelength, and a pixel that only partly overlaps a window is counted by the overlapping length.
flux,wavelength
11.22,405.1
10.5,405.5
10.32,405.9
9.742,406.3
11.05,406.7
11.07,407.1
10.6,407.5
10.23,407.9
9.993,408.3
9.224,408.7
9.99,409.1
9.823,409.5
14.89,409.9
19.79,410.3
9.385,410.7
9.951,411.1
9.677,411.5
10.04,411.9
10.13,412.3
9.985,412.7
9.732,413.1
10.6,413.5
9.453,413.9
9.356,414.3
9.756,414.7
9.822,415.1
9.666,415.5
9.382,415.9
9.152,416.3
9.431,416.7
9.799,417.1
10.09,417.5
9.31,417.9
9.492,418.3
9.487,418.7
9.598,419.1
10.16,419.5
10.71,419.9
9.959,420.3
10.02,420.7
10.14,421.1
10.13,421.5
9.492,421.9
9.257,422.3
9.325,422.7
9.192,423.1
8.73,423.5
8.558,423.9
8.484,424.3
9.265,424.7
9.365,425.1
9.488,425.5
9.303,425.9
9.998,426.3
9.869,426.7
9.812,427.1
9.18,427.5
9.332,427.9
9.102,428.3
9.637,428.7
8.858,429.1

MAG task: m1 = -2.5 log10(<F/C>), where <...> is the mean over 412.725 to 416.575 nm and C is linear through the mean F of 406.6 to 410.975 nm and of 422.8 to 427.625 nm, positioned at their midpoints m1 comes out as 0.11 mag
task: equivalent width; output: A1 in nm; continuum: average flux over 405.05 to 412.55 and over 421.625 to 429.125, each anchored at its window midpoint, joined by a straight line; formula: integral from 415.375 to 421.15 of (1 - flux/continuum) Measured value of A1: 0.134 nm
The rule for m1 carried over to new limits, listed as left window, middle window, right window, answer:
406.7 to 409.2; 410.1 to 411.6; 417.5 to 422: -0.21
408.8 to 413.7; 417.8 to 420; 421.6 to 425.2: 0.01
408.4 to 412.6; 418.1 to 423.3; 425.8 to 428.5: 0.05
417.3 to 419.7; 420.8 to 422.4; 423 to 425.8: -0.05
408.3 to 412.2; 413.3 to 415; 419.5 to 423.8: 0.10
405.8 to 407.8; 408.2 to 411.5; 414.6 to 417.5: -0.13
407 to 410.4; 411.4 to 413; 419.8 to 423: 0.11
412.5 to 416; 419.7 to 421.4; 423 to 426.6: -0.09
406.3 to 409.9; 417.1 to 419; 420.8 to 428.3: 0.02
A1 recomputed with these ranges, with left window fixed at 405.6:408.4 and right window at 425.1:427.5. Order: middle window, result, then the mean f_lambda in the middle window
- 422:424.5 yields 0.21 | 8.95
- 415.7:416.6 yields 0.07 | 9.29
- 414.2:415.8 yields 0.07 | 9.65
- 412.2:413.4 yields 0.02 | 9.99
